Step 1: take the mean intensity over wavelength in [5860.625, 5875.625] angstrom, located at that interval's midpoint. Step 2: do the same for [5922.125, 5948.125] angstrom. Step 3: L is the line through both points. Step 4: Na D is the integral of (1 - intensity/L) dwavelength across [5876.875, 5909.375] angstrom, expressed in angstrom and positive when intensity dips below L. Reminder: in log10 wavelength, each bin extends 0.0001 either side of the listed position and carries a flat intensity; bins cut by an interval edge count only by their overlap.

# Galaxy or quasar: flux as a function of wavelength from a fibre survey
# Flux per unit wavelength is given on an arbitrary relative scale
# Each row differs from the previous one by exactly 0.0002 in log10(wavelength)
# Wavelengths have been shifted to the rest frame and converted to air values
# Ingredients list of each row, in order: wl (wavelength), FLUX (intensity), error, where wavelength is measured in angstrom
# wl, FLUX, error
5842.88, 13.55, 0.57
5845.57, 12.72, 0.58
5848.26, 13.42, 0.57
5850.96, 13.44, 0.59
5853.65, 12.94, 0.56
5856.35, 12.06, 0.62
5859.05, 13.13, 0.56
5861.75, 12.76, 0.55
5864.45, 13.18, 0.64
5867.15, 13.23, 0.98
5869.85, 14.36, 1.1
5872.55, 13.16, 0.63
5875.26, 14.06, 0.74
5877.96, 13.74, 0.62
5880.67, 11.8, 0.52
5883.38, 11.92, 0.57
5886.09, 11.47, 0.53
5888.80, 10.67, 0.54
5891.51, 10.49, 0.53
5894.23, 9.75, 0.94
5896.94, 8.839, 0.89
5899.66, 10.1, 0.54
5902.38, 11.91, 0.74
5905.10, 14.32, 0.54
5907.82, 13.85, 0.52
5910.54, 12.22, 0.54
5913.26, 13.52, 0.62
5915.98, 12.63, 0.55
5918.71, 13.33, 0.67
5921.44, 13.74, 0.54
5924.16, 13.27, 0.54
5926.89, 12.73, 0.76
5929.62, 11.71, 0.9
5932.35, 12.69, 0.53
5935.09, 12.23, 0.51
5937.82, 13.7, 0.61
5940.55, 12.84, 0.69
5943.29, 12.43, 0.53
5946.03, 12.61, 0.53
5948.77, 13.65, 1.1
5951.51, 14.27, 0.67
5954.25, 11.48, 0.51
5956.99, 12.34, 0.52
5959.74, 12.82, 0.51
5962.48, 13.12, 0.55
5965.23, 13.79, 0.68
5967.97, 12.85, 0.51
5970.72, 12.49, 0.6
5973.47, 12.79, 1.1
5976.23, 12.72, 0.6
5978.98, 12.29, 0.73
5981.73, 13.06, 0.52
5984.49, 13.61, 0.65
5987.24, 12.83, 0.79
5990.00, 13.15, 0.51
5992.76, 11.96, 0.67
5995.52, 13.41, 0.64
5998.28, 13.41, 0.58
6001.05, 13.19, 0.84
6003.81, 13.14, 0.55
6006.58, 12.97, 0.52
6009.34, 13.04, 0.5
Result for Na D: 4.0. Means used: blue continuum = 13.4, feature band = 11.6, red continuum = 12.7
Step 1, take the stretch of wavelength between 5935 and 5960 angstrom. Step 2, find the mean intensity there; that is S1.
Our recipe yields 12.9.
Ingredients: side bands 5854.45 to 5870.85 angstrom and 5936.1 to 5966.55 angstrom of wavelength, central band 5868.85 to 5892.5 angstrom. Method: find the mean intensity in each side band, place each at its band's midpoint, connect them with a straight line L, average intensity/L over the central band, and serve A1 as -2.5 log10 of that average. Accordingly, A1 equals 0.06 mag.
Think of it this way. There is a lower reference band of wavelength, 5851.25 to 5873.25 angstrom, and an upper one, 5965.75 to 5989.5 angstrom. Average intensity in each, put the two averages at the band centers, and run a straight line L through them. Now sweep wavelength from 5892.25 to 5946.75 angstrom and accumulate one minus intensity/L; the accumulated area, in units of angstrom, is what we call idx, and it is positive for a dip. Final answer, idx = 2.5 angstrom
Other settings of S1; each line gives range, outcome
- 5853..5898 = 12.2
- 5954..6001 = 12.9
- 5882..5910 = 11.4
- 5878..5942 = 12.2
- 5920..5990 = 12.9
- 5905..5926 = 13.3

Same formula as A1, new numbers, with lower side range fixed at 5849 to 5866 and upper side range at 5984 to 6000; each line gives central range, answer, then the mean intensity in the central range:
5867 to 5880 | -0.06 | 13.7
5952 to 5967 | 0.02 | 12.8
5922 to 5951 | 0.01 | 12.9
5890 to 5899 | 0.31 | 9.74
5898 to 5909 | 0.05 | 12.4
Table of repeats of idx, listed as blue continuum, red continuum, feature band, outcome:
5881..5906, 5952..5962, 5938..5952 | -1.1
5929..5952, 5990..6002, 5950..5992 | 0.2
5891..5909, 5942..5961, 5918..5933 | -1.1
